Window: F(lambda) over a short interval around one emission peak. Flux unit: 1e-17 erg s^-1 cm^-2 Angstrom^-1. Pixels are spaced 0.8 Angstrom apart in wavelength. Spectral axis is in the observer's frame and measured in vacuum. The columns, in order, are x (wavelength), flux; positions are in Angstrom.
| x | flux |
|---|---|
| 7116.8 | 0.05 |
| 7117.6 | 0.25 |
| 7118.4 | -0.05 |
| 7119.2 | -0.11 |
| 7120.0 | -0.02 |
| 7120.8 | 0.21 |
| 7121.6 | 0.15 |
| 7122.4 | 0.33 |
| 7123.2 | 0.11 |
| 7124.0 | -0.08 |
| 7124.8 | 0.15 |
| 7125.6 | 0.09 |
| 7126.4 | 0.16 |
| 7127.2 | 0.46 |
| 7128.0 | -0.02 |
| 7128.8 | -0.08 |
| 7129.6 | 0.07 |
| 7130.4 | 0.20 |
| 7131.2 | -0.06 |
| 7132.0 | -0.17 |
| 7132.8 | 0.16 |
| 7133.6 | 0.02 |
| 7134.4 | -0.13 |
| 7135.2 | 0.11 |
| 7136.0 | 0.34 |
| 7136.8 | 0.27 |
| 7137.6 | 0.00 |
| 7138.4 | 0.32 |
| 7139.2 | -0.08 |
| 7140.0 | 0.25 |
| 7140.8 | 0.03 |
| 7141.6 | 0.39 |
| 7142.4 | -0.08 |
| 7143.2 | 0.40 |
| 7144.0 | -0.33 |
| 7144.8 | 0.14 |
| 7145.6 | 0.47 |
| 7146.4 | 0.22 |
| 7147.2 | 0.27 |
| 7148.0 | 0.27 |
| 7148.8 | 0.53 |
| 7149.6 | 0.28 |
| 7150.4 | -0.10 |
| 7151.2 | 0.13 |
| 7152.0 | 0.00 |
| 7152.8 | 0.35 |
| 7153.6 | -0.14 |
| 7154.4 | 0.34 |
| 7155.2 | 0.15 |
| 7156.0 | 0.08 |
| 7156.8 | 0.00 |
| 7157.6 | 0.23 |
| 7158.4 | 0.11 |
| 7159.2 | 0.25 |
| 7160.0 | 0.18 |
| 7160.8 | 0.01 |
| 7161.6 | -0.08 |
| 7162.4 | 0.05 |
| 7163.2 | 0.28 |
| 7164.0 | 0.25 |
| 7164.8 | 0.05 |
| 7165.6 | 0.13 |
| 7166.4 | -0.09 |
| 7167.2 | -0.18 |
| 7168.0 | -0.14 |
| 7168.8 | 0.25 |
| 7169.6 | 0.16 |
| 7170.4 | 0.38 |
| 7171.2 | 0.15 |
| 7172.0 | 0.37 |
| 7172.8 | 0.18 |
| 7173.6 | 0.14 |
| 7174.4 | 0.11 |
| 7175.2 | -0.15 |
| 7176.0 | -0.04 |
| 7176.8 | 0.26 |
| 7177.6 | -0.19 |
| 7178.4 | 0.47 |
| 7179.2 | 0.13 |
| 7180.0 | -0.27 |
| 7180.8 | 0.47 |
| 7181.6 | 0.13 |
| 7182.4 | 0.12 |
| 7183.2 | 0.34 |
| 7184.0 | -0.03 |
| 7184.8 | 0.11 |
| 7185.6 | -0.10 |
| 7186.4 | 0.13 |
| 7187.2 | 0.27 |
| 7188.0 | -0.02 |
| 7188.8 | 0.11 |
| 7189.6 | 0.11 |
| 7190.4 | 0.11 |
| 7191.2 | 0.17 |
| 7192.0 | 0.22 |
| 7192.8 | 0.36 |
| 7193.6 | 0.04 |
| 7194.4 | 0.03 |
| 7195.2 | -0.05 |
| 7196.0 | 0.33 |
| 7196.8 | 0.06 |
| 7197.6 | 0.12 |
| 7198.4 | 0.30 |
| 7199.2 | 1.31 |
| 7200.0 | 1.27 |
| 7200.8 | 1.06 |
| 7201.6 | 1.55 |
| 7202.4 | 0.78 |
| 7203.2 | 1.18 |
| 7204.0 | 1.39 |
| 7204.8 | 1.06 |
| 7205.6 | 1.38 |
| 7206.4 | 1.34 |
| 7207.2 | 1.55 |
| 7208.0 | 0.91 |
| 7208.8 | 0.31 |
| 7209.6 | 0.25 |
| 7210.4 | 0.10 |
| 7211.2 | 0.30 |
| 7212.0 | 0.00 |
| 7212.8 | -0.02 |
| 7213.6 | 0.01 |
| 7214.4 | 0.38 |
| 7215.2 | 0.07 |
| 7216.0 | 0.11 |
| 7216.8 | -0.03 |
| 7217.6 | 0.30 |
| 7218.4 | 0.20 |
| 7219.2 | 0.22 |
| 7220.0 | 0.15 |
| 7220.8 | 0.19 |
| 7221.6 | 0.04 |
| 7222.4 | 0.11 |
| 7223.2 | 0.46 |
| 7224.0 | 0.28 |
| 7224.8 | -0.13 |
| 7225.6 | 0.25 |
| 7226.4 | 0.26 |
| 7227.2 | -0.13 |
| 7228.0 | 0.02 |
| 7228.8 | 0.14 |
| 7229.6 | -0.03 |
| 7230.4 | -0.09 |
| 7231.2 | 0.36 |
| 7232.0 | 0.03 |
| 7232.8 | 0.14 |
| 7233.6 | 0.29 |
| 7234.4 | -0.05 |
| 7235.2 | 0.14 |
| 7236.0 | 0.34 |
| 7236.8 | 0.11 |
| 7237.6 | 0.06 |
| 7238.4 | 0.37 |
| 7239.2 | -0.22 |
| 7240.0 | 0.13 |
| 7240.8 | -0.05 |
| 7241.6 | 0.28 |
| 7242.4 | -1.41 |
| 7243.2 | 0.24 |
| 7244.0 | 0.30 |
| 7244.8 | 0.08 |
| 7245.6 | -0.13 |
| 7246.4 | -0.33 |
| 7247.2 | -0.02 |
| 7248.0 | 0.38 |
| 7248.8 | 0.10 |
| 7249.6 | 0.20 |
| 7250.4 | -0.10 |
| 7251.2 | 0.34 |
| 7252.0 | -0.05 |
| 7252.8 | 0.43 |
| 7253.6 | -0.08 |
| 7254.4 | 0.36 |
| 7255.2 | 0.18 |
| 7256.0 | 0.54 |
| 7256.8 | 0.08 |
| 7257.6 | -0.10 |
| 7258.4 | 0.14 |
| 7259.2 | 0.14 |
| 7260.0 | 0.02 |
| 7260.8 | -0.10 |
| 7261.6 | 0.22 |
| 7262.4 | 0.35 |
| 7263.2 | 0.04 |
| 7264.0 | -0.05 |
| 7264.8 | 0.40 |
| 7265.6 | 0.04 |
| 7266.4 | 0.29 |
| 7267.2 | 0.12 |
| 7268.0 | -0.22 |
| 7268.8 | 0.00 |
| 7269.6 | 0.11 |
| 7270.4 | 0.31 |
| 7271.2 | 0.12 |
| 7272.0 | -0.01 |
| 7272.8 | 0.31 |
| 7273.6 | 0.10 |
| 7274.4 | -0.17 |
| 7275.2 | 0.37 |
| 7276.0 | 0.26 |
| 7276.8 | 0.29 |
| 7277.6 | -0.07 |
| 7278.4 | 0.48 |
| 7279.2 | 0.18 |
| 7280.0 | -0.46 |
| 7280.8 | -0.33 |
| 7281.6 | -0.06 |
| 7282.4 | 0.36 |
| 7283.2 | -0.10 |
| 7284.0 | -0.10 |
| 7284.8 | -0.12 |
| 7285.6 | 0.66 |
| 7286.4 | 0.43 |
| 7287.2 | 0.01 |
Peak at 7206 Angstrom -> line [O II] 3727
